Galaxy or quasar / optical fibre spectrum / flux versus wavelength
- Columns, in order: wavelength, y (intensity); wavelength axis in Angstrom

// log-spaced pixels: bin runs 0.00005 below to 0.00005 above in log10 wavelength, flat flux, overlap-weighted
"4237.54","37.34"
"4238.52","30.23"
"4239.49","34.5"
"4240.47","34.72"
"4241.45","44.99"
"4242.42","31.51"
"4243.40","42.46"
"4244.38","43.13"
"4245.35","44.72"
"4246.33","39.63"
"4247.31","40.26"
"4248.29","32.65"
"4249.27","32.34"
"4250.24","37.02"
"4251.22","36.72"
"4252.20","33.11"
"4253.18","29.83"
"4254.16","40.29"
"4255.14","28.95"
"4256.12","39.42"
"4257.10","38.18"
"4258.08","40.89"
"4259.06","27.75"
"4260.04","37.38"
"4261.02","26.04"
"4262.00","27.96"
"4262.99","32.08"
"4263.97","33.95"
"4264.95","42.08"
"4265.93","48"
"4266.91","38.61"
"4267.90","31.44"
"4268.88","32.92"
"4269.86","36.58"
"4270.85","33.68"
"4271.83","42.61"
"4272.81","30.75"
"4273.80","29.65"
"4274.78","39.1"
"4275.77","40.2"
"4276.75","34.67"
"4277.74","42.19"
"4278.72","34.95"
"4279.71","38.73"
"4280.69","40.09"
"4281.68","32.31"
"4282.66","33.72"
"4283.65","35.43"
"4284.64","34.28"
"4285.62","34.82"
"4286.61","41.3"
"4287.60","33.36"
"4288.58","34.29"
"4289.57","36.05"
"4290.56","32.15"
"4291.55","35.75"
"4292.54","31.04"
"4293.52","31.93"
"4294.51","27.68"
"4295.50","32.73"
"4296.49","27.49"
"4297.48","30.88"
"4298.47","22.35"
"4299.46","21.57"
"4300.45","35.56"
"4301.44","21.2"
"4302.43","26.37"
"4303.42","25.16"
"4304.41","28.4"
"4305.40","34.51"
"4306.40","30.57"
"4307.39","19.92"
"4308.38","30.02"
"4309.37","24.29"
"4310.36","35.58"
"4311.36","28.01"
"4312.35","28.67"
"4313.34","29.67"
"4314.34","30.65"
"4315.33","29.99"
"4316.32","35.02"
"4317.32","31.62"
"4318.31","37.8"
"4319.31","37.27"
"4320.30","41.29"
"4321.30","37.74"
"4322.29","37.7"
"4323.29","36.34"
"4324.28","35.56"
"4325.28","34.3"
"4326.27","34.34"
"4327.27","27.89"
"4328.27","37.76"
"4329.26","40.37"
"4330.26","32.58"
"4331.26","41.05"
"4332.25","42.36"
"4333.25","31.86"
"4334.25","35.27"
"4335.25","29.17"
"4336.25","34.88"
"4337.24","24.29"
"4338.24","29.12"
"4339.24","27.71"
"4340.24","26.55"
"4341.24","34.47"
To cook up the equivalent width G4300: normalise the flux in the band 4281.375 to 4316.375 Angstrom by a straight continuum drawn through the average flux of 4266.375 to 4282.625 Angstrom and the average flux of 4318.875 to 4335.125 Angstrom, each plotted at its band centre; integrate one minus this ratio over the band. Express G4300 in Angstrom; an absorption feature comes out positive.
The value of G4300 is 5.5 Angstrom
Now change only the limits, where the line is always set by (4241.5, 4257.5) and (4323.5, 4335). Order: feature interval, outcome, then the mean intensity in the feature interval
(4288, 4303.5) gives 2.8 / 29.7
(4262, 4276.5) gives 0.2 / 36.2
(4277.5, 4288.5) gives 0.1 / 36.3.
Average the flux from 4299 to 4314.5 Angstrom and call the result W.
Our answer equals 28.1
